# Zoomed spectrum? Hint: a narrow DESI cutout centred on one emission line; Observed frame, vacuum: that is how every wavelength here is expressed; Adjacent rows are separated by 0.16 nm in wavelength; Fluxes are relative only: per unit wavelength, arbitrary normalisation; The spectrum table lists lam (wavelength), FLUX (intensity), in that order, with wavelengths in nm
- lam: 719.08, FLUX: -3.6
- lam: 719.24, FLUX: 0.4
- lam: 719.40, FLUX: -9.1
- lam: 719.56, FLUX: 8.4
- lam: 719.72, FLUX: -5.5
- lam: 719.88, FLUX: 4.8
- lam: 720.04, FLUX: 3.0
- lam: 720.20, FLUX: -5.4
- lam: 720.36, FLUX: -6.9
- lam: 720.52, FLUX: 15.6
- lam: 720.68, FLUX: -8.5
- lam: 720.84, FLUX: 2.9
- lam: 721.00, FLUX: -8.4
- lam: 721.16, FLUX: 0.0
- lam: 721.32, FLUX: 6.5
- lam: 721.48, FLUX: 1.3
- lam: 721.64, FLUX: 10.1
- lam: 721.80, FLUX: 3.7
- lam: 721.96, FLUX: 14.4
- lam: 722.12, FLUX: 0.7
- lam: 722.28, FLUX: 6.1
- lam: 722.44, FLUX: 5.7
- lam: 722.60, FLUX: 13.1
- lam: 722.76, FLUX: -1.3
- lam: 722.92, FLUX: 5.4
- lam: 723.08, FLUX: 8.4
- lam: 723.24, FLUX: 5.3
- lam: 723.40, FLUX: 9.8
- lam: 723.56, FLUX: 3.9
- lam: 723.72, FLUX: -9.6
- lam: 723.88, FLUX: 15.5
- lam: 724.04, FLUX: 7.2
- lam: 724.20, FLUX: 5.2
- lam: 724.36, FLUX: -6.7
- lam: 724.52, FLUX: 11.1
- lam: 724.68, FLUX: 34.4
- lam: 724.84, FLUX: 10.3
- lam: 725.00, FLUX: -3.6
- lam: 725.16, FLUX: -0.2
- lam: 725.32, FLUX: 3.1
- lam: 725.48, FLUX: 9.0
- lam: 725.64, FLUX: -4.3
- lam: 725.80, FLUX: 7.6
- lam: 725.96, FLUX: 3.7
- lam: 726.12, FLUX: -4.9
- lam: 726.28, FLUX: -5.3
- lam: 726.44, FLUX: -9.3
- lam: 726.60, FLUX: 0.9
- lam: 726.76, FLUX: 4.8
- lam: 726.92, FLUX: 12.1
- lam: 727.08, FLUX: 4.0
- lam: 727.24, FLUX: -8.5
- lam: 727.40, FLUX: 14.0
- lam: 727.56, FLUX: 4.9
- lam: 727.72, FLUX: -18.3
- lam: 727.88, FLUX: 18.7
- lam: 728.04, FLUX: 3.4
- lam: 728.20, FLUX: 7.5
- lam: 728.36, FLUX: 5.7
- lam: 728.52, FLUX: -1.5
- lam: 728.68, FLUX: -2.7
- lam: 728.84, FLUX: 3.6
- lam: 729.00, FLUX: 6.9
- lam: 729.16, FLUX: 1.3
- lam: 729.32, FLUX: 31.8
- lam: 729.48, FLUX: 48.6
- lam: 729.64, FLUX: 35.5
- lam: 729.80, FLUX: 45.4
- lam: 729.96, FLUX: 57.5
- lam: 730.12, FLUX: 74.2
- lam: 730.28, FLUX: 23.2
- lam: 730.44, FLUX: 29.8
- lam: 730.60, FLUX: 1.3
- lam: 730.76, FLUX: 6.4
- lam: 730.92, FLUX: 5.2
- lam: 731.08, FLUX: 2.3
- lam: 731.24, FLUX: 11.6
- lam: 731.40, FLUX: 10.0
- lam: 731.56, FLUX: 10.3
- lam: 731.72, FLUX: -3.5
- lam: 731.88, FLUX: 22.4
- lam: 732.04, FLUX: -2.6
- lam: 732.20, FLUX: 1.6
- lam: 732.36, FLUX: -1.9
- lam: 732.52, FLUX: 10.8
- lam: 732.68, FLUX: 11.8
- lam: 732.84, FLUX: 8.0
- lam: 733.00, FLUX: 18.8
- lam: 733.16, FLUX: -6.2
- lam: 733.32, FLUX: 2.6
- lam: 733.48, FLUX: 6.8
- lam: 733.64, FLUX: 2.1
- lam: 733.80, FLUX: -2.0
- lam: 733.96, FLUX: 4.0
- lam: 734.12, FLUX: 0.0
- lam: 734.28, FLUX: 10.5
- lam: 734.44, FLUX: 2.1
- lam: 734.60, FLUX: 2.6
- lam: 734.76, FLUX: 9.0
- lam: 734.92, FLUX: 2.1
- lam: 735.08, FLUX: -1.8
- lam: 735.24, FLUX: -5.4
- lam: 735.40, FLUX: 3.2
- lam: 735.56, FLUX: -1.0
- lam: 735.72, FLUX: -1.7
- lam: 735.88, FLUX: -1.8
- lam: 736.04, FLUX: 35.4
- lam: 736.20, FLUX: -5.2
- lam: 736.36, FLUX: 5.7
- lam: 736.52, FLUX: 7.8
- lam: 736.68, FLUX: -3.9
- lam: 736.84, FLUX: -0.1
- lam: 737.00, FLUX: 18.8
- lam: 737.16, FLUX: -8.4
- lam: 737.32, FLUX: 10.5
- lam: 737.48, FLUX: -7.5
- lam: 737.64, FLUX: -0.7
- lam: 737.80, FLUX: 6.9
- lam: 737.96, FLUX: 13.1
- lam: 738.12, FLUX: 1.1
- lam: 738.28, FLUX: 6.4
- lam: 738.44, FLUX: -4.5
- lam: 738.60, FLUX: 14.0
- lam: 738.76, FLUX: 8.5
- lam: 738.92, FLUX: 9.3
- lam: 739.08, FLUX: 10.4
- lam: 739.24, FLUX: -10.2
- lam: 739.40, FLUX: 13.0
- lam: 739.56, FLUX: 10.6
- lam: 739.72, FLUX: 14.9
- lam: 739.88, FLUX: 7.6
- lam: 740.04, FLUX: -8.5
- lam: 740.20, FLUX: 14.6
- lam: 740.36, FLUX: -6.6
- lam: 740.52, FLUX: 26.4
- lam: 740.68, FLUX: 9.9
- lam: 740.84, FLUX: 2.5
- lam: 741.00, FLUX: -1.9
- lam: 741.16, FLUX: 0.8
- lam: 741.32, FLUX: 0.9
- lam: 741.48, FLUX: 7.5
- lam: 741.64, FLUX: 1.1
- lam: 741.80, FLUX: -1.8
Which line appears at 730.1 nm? [O II]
